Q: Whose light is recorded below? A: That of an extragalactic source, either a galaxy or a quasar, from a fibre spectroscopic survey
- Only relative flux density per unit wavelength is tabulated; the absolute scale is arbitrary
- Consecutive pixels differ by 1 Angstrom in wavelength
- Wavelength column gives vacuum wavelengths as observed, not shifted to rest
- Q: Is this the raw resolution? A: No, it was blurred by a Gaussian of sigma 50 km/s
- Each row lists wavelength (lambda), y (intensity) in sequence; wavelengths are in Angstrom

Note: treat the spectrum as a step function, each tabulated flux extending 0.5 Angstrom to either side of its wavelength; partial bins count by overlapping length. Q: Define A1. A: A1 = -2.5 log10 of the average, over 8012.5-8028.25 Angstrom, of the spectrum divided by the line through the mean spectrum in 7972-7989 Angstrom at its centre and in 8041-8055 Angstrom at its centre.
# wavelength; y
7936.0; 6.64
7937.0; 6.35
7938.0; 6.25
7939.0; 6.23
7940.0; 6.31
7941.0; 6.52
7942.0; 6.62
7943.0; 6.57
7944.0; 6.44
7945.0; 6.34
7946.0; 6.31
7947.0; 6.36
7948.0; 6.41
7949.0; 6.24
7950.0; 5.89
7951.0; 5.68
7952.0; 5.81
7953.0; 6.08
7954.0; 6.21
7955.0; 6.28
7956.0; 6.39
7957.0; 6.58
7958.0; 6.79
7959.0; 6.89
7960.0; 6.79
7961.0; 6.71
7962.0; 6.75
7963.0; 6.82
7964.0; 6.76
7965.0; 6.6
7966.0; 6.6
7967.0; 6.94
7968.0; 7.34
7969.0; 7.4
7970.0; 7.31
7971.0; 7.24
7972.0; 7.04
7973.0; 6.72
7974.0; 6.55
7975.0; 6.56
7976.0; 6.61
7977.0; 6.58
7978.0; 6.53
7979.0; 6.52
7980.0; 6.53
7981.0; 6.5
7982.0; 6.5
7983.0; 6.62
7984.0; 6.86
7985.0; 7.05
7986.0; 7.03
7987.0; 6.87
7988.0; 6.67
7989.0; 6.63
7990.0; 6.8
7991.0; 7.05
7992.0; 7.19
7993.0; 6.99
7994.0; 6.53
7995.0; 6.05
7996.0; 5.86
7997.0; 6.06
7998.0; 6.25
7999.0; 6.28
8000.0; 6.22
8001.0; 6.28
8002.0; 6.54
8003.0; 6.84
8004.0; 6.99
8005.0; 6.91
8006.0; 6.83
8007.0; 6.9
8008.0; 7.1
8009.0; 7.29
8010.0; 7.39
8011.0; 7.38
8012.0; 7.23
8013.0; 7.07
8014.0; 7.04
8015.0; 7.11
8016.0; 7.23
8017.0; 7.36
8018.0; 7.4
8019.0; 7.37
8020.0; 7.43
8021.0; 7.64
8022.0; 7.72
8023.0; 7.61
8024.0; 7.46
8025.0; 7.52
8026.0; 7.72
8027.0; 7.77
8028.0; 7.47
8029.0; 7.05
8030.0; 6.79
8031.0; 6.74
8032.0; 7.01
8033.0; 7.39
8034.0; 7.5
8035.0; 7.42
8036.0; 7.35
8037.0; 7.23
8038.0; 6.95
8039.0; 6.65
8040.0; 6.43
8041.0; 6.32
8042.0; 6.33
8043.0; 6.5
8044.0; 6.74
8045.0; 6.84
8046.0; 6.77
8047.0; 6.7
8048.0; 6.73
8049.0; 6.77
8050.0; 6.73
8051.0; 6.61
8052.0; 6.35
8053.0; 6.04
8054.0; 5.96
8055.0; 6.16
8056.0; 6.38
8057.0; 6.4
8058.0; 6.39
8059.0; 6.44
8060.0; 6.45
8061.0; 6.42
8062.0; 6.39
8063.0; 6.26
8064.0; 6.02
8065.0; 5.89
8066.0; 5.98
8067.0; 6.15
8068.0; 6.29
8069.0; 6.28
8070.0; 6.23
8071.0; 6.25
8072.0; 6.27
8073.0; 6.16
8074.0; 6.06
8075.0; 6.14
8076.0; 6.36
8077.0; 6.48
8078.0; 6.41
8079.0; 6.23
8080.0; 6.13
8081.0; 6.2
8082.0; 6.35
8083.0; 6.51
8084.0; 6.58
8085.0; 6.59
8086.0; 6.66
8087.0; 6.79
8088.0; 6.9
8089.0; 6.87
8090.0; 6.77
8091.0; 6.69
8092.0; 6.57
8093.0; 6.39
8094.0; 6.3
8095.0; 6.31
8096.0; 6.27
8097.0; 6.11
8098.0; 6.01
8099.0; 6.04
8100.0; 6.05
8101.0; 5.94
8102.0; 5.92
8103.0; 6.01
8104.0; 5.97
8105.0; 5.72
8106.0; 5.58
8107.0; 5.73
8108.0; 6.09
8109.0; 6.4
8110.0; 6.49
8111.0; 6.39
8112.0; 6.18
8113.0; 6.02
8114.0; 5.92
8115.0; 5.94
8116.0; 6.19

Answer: -0.13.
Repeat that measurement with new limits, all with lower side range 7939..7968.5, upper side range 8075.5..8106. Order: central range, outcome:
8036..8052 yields -0.05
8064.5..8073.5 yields 0.03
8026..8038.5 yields -0.14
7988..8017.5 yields -0.06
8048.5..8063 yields 0.00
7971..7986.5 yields -0.04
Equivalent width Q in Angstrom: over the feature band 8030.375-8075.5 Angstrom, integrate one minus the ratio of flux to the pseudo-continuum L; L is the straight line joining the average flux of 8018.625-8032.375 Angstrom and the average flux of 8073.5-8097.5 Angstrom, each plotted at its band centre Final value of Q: 2.9 Angstrom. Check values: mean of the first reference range 7.38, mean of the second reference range 6.44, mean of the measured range 6.51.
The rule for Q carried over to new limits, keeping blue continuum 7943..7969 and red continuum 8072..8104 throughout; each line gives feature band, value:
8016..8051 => -3.76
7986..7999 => -0.26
